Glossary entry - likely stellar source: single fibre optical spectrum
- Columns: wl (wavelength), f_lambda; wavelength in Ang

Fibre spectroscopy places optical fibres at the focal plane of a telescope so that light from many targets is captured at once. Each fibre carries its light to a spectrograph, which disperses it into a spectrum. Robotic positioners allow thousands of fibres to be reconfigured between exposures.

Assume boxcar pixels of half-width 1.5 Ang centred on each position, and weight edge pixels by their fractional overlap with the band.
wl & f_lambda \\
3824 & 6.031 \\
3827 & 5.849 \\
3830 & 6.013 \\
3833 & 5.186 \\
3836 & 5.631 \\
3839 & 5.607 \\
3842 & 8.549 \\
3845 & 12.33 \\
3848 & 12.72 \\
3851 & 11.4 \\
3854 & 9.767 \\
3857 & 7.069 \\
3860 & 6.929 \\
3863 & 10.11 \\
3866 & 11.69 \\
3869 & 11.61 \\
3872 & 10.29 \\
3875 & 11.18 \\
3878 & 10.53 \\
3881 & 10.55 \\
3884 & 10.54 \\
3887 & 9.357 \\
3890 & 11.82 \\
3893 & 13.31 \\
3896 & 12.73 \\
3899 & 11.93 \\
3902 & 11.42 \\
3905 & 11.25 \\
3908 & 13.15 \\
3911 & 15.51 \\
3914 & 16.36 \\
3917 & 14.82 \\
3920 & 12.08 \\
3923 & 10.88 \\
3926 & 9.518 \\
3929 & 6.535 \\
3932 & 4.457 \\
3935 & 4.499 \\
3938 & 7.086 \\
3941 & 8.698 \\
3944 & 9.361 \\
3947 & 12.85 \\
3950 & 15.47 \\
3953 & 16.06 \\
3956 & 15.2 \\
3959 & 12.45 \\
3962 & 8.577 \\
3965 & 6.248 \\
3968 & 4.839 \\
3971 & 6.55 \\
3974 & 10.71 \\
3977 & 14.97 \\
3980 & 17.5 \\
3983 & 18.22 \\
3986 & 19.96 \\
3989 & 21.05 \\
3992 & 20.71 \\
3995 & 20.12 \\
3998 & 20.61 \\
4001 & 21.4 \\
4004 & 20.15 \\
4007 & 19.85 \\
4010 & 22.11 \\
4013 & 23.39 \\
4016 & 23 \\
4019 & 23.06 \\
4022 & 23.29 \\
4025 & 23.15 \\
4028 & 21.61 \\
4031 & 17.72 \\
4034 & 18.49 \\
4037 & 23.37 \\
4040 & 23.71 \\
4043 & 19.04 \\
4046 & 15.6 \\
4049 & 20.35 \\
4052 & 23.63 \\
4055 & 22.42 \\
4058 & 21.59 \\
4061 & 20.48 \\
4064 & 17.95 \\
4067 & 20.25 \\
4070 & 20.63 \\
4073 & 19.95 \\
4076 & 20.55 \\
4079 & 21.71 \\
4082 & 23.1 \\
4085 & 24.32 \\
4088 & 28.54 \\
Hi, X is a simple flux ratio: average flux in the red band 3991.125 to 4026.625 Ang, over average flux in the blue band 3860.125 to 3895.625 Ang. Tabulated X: 2.0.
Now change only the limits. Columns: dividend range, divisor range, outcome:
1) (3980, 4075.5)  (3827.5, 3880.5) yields 2.27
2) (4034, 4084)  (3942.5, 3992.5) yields 1.55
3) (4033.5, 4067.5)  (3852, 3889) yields 2.06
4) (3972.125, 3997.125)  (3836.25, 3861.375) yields 1.95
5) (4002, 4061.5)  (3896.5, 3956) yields 1.89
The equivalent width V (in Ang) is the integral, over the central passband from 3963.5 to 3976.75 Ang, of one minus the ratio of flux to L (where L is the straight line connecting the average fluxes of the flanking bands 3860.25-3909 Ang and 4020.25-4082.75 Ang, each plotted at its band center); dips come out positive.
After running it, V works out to 6.9 Ang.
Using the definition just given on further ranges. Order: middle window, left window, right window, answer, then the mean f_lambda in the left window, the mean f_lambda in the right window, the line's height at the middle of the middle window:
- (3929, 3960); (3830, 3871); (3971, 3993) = 9.15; 9.02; 16.8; 14.6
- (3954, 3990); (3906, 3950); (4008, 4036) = 6.87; 10.6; 21.8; 15.8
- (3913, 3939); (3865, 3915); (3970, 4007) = 8.24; 11.9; 17.9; 14.1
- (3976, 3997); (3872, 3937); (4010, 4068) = -2.21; 11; 21.2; 17.2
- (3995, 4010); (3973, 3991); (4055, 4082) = -2.07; 17.3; 20.7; 18.1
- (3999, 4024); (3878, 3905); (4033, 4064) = -4.66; 11.4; 20.8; 18.6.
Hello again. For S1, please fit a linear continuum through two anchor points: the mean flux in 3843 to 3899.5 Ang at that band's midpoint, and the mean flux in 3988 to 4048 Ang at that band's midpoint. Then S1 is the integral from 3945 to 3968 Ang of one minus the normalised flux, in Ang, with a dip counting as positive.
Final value 6.6 Ang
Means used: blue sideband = 10.8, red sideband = 21.1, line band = 11.8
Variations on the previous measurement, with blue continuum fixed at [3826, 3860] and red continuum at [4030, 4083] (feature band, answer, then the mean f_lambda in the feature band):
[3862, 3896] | -2.77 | 11.1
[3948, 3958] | -0.49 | 15.3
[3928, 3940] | 6.89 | 5.73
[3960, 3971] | 6.08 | 6.82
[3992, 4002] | -2.07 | 20.7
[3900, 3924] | -2.02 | 13.2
